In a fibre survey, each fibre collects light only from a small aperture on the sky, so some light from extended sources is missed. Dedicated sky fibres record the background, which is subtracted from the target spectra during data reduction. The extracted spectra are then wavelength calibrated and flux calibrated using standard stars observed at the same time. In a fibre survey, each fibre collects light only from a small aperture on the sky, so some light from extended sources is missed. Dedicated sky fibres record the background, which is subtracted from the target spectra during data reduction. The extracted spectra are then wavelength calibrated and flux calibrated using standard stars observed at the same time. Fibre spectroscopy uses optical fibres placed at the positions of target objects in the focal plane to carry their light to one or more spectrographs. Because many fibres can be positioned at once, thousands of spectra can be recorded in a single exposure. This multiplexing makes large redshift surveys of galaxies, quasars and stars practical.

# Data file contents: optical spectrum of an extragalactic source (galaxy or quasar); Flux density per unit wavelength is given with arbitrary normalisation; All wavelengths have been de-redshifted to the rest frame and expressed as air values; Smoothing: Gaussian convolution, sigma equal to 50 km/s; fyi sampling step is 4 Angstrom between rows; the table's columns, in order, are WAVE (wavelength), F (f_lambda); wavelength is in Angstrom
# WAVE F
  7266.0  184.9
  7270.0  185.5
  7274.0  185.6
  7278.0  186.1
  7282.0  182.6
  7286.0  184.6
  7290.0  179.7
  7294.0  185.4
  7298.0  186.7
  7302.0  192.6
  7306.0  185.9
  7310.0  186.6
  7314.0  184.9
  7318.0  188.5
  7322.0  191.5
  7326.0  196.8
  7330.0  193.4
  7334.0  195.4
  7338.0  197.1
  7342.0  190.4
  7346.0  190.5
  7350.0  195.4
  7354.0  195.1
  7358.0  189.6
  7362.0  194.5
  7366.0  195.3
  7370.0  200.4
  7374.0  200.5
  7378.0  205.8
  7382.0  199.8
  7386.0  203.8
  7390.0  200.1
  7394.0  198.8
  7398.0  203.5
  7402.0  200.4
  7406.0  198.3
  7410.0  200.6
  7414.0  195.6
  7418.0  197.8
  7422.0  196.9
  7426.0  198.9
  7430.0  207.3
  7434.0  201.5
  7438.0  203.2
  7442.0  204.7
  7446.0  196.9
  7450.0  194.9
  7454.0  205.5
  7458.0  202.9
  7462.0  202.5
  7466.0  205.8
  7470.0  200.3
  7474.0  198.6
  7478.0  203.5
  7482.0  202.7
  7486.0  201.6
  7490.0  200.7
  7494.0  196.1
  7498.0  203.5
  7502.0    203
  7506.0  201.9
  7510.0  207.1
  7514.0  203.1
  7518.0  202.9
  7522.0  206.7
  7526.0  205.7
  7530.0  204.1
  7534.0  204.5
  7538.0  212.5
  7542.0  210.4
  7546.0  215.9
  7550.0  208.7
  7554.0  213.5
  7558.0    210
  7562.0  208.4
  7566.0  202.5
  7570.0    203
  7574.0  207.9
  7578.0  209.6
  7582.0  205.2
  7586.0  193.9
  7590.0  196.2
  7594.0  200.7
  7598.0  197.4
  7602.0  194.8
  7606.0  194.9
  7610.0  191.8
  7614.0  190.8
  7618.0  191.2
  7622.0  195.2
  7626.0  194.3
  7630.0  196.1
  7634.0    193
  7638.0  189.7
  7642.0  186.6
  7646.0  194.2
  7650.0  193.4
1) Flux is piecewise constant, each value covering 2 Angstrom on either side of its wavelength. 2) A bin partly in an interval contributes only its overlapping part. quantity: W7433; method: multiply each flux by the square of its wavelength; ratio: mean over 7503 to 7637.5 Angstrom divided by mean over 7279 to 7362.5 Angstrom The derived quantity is 1.1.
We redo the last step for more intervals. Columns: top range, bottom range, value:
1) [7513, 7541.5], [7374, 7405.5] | 1.06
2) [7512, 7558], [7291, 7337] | 1.16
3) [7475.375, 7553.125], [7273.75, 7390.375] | 1.12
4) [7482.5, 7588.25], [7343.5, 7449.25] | 1.07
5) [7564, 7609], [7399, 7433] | 1.05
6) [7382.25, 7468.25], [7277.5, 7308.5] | 1.12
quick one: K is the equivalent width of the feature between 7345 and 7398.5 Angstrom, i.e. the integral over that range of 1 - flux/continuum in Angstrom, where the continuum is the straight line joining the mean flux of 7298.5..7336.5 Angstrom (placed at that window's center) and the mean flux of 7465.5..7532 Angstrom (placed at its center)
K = -1.1 Angstrom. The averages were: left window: 191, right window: 203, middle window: 198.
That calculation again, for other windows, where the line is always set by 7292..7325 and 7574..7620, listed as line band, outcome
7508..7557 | -3.2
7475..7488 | -0.6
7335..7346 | -0.2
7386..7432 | -2.1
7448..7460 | -0.5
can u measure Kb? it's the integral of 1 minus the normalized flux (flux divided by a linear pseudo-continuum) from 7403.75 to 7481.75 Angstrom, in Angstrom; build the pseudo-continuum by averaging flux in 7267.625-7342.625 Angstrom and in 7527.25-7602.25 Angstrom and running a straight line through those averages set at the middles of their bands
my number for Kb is -1.4 Angstrom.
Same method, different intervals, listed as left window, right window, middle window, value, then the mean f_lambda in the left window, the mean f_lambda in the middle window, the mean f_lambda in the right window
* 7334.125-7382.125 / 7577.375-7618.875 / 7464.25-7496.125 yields -0.77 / 196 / 201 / 197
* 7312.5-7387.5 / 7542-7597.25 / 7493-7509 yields 0.05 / 195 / 202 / 206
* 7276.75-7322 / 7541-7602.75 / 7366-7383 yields -0.86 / 186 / 201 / 205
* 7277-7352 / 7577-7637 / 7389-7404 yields -0.76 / 189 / 201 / 196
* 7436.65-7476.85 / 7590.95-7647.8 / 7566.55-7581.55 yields -0.80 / 202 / 206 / 194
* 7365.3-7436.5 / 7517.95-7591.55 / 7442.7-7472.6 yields 0.19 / 200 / 201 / 207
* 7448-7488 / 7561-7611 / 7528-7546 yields -0.69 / 202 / 209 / 200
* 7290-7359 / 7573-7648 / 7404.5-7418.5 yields -0.43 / 191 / 198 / 196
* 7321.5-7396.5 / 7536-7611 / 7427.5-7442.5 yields -0.35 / 197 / 204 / 204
